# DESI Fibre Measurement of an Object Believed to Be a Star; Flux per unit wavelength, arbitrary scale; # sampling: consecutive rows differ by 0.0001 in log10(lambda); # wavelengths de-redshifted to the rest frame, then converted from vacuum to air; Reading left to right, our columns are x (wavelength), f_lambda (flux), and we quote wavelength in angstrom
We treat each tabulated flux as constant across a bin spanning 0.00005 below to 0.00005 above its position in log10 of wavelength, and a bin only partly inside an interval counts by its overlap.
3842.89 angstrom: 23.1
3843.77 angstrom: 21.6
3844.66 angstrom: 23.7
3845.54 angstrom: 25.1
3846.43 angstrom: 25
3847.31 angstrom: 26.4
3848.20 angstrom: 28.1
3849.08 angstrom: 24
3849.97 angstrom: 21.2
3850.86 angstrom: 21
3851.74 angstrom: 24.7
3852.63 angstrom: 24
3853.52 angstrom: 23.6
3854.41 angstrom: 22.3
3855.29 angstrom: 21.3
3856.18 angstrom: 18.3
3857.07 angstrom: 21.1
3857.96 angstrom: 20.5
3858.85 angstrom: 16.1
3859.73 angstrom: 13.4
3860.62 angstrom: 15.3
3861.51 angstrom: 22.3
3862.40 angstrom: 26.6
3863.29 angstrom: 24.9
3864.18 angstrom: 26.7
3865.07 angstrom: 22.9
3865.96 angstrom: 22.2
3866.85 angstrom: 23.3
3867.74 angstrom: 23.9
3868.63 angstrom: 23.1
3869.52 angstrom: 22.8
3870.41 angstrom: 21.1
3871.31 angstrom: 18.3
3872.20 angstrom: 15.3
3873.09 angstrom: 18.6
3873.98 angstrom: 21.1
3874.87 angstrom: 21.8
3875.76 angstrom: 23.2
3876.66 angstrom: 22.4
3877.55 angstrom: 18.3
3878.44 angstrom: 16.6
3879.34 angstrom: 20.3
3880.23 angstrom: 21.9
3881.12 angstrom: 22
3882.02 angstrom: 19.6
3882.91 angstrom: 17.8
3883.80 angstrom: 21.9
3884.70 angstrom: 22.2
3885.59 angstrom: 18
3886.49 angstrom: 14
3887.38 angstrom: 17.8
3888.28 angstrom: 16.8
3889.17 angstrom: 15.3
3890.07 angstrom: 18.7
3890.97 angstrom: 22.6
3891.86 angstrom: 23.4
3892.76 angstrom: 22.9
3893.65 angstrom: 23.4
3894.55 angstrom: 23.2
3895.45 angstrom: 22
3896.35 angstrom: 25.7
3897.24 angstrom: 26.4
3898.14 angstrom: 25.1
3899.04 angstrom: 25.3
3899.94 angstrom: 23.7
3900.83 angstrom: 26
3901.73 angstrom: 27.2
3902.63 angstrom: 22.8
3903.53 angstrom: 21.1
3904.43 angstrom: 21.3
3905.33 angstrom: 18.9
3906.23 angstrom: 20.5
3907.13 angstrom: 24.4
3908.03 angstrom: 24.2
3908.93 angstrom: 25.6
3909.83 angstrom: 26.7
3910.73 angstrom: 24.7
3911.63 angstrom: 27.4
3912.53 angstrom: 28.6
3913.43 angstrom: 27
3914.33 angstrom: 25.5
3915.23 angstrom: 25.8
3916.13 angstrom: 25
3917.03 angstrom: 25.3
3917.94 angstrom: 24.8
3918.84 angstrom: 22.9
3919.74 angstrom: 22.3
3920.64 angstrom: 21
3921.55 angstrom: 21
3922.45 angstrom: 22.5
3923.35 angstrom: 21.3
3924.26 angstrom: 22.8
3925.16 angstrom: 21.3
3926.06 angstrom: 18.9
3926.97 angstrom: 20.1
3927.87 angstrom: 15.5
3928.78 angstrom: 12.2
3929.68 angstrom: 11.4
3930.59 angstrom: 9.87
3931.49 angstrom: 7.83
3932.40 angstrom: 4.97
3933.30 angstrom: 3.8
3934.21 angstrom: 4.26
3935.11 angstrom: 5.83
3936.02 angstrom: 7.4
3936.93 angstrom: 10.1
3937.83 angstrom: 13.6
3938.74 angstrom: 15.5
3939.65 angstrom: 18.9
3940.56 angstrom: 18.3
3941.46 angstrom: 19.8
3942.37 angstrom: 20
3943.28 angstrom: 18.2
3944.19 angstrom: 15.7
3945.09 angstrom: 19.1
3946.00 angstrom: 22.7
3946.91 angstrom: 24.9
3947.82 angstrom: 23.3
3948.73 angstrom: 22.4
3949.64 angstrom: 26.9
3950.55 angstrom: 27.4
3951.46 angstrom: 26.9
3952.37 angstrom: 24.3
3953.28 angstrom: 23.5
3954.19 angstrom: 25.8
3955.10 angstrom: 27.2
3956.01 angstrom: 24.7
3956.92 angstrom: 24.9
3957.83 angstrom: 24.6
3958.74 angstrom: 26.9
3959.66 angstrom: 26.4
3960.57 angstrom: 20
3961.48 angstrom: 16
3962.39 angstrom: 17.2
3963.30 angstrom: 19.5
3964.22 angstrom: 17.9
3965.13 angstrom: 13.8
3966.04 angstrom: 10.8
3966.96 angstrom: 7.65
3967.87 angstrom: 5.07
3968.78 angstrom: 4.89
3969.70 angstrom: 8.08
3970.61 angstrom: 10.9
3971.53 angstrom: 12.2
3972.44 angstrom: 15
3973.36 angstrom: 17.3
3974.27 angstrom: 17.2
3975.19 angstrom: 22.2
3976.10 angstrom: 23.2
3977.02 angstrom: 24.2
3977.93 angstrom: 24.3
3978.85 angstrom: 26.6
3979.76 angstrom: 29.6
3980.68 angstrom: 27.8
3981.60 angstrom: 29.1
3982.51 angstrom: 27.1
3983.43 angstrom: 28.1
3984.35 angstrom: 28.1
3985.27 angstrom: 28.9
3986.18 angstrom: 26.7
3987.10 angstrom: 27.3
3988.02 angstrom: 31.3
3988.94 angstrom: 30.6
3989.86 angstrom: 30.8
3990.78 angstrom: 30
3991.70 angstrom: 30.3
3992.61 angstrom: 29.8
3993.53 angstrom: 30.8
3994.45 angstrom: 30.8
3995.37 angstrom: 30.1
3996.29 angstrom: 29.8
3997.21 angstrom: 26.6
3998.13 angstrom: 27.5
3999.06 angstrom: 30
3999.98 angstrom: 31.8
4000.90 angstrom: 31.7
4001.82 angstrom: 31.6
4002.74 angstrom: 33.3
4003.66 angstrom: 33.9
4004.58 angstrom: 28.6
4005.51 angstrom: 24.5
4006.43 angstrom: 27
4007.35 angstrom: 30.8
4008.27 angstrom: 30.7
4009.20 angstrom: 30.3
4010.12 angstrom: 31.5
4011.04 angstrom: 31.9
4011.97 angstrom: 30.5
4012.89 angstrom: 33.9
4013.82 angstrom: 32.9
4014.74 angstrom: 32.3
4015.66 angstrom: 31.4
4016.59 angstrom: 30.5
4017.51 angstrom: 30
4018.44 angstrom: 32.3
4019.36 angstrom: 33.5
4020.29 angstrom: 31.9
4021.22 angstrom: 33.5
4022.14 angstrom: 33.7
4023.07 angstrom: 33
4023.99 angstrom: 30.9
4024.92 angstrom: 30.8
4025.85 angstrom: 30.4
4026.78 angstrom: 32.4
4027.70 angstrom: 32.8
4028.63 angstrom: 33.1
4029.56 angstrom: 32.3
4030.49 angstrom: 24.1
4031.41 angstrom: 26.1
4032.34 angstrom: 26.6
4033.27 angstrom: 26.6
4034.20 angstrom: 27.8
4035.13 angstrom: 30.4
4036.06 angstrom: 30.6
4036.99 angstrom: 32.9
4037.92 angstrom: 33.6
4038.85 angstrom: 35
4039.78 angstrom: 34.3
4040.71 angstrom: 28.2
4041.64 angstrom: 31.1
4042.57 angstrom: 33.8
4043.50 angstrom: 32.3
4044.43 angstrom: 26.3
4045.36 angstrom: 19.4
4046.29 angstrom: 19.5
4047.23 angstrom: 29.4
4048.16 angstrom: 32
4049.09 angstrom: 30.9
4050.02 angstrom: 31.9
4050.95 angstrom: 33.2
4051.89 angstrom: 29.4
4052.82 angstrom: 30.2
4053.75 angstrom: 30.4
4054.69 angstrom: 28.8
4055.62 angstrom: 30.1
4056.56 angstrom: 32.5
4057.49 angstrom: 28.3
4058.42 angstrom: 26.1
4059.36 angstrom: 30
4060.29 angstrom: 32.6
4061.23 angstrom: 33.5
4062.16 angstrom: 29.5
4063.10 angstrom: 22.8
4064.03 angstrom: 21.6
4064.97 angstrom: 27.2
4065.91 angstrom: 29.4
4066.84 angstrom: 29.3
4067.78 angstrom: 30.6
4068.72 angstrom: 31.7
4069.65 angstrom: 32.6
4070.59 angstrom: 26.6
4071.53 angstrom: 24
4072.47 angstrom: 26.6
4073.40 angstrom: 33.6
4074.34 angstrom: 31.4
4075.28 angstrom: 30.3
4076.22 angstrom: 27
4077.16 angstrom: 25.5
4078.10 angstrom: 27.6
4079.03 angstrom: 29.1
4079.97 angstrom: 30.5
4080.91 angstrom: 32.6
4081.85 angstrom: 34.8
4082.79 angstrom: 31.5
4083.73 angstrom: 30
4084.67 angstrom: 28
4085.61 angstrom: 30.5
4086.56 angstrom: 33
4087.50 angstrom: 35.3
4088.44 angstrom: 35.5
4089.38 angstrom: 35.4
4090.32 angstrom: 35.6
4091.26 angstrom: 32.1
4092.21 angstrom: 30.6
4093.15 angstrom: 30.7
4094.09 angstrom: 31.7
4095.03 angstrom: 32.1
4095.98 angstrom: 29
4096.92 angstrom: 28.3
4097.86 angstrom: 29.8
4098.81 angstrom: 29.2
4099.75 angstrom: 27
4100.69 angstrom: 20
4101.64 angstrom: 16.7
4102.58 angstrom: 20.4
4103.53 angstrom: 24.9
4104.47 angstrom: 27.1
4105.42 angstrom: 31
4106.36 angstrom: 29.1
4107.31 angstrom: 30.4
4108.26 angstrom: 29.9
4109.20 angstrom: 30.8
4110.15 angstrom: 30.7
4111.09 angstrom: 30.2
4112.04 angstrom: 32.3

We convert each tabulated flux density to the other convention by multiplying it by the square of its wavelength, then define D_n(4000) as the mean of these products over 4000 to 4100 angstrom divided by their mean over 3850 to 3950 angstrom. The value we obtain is 1.61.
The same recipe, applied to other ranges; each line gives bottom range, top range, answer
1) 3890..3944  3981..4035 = 1.58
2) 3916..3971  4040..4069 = 1.72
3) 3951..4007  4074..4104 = 1.29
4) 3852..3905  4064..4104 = 1.52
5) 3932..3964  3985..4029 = 1.65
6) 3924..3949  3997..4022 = 2.11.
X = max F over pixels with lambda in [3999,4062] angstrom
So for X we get 35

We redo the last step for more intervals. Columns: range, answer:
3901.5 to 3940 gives 28.6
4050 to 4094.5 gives 35.6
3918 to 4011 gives 33.9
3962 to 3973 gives 19.5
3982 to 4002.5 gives 31.8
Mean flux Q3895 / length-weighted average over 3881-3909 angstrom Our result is 21.8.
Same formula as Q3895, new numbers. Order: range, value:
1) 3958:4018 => 25.4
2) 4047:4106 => 29.5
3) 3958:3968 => 17.1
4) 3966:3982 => 17.7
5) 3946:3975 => 19.2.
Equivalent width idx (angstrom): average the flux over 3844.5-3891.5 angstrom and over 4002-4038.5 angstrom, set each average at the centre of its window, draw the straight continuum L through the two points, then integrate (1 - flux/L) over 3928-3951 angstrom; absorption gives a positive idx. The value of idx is 9.3 angstrom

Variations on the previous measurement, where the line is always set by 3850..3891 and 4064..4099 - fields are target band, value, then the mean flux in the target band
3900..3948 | 7.3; 19.4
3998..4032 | -4.7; 31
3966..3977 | 5.2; 13.4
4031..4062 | -1.1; 29.8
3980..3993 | -1.5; 29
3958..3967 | 2.4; 18.3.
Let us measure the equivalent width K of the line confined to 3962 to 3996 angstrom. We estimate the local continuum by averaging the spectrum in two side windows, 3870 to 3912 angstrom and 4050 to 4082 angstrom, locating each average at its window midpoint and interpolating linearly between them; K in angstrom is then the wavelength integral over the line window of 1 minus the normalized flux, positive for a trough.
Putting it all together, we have 4.37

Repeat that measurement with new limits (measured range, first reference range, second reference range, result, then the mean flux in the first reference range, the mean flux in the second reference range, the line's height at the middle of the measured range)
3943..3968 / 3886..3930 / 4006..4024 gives 5.0 angstrom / 22.3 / 31.7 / 26.5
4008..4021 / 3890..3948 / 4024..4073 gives -2.3 angstrom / 20.2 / 29.5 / 27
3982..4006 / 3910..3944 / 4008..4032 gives -1.7 angstrom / 18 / 31.4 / 27.7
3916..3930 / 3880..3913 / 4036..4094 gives 1.8 angstrom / 22.4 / 30.2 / 23.6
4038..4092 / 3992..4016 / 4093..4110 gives -2.5 angstrom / 30.5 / 27.7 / 28.7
